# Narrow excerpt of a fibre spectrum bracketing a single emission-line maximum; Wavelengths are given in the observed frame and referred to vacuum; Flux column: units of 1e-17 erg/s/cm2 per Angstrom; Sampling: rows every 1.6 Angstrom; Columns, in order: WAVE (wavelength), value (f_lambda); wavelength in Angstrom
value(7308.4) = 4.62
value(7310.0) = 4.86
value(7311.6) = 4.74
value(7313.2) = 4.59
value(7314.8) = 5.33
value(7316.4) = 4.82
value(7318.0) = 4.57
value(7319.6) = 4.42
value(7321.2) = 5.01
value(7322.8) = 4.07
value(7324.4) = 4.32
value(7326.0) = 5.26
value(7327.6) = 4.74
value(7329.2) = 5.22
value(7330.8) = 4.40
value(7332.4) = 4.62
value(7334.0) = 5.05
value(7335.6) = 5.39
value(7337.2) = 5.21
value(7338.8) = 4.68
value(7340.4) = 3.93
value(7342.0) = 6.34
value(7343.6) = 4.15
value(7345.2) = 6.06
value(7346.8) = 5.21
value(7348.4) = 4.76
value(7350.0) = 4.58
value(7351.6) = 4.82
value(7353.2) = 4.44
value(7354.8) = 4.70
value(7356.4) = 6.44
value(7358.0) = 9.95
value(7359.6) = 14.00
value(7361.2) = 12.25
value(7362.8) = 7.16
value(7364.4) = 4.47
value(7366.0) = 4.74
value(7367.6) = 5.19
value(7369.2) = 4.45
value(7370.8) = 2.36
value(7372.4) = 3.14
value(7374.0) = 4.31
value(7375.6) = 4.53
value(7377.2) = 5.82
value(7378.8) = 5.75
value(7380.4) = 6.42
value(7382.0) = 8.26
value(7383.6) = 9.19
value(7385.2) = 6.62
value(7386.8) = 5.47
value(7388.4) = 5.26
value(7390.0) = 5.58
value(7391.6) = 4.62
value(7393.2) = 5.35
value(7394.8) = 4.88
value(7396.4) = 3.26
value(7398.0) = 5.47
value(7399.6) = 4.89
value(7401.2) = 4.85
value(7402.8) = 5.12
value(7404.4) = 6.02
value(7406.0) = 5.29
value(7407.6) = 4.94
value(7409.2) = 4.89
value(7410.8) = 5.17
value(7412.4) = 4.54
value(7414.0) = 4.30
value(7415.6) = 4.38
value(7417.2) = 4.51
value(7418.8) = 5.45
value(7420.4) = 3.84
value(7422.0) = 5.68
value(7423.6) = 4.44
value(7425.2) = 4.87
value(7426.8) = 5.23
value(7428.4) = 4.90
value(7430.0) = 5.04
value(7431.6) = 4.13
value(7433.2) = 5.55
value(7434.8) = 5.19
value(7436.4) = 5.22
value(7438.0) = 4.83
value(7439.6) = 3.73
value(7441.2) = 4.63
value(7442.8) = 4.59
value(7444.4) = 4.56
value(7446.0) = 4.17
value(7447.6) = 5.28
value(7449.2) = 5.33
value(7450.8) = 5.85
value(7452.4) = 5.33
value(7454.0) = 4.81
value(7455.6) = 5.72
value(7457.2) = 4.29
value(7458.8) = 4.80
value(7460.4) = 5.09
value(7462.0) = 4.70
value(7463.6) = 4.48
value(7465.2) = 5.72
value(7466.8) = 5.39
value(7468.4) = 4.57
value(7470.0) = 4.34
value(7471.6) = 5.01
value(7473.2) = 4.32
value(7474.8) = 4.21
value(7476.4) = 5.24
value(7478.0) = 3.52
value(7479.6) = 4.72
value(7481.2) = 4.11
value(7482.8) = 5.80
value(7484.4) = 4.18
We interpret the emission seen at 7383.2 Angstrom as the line [N II] 6583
